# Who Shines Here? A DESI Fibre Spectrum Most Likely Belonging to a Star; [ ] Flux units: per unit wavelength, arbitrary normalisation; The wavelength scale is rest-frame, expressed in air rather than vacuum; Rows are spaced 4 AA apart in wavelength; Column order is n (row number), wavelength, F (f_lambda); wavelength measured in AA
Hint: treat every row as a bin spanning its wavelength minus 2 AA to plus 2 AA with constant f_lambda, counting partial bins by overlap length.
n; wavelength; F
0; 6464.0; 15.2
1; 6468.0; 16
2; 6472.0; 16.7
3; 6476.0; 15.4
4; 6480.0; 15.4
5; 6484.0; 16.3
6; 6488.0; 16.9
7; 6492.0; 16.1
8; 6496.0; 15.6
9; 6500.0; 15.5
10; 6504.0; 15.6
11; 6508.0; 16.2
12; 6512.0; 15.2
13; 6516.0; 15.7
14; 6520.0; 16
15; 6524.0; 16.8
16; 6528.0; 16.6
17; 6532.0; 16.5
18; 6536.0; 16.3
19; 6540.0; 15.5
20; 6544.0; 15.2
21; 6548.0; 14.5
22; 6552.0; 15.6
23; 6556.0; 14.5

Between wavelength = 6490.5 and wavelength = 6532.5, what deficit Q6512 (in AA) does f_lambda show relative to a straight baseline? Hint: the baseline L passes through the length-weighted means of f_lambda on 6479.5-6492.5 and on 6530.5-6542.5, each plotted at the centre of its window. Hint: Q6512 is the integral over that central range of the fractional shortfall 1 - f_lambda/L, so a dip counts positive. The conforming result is 0.5 AA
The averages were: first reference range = 16.3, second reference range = 16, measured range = 16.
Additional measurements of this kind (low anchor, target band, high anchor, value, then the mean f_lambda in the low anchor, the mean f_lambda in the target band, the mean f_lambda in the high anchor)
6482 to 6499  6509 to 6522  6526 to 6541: 0.4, 16.2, 15.7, 16.3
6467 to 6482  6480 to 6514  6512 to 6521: -0.3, 15.9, 15.9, 15.7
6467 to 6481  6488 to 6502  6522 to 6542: 0.1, 15.9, 15.9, 16.3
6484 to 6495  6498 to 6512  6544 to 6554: 0.3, 16.4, 15.7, 15.1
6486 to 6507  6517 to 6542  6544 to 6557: -1.5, 16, 16.3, 14.9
